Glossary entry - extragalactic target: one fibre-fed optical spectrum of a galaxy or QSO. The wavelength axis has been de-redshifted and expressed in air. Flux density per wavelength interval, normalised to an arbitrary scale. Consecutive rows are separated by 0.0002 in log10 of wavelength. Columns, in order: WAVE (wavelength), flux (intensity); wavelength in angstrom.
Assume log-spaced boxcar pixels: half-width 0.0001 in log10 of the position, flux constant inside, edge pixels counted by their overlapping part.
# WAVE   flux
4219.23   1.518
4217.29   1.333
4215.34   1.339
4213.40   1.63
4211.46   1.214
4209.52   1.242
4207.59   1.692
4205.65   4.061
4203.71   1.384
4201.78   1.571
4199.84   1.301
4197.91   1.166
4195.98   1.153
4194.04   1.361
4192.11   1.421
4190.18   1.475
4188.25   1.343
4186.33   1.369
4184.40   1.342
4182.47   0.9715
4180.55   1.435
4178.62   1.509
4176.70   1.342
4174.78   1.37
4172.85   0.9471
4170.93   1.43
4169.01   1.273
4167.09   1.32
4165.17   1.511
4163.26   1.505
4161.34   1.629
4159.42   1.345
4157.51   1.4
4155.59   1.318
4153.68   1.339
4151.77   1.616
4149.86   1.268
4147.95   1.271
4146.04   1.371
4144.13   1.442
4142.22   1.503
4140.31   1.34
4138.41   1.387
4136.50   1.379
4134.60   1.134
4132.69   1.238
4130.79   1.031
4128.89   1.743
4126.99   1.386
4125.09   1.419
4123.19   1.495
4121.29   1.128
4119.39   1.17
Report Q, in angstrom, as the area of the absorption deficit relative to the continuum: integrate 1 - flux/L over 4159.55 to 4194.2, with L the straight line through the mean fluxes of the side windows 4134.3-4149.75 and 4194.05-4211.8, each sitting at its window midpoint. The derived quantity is 3.54 angstrom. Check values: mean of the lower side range 1.36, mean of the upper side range 1.64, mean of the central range 1.36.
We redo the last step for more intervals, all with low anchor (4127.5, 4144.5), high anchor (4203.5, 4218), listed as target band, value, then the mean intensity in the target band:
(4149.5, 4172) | 1.1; 1.41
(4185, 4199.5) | 2.9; 1.33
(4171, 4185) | 2.7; 1.28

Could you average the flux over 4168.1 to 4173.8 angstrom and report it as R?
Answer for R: 1.22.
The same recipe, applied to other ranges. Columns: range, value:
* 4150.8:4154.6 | 1.48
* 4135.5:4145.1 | 1.41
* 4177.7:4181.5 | 1.47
